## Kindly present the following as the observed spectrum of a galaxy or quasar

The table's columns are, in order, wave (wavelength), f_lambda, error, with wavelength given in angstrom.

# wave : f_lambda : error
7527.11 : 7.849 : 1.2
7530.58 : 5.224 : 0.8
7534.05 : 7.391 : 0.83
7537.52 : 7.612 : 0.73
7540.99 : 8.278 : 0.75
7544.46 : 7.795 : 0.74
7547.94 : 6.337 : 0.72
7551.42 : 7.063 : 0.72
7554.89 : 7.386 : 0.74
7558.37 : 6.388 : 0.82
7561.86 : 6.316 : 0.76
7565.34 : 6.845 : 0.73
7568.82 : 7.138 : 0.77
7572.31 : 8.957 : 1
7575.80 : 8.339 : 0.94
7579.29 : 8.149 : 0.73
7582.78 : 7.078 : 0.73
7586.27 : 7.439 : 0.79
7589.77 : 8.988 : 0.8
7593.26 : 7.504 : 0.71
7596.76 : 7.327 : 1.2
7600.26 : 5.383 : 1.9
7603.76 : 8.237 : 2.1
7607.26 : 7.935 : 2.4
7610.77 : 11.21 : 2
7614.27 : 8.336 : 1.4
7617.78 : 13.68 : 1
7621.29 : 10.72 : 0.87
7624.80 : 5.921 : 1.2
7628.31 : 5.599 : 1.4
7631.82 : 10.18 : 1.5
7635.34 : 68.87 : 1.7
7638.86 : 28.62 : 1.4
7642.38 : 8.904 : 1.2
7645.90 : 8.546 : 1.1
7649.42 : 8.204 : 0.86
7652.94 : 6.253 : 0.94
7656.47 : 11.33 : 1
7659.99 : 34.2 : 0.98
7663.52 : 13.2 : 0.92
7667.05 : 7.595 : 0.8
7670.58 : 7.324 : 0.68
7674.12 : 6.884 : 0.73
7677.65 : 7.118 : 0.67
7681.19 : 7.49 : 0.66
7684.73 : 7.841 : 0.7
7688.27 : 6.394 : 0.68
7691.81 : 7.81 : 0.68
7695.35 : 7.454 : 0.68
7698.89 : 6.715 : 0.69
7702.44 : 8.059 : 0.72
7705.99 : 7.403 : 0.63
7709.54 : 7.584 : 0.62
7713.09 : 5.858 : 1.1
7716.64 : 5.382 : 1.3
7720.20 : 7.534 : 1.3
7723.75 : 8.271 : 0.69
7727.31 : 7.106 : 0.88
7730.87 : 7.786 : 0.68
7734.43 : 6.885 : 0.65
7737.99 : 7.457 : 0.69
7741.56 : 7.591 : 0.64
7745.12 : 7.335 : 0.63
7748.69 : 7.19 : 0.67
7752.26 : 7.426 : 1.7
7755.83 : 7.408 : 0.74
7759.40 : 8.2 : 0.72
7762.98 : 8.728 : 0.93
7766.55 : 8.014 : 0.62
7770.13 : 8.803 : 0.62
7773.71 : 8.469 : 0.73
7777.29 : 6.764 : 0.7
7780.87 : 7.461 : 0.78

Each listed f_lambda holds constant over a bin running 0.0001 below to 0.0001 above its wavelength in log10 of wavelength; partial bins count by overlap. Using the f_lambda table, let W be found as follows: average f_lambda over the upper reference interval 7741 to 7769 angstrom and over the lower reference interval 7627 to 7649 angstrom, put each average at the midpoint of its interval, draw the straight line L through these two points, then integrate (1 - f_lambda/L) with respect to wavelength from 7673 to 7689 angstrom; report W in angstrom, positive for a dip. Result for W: 8.9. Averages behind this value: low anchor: 21.3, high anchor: 7.77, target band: 7.2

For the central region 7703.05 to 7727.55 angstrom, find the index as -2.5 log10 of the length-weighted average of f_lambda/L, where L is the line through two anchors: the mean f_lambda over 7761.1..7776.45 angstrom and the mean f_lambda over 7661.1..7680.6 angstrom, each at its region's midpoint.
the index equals 0.24 mag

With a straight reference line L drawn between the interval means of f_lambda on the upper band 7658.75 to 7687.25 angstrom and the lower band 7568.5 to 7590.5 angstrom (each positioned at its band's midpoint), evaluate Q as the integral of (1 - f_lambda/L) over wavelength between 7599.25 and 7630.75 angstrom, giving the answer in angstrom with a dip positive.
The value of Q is 1.5 angstrom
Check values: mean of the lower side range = 8.02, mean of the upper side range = 10.9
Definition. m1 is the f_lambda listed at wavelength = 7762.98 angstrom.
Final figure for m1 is 8.728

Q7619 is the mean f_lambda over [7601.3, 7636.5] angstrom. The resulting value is 14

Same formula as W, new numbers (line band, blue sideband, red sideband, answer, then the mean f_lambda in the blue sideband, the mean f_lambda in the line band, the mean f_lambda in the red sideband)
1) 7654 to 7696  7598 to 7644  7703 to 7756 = 3.34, 14.8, 10.4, 7.23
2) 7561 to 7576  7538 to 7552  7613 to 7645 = 4.12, 7.41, 7.51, 17.8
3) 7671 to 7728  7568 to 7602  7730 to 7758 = 2.07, 7.64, 7.19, 7.38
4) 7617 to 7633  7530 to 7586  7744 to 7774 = -2.96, 7.32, 8.92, 7.94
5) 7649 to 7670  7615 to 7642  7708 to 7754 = 2.99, 19.5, 13.5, 7.18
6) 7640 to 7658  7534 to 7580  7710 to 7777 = -4.44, 7.41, 9.3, 7.51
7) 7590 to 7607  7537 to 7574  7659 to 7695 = 1.78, 7.27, 7.35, 9.95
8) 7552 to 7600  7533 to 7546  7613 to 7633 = 5.16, 7.79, 7.45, 9.06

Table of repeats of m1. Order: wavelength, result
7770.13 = 8.803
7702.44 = 8.059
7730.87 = 7.786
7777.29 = 6.764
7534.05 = 7.391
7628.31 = 5.599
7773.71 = 8.469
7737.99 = 7.457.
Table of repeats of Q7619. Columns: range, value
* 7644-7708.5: 9.41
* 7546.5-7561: 6.77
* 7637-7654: 12.7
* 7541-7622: 8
